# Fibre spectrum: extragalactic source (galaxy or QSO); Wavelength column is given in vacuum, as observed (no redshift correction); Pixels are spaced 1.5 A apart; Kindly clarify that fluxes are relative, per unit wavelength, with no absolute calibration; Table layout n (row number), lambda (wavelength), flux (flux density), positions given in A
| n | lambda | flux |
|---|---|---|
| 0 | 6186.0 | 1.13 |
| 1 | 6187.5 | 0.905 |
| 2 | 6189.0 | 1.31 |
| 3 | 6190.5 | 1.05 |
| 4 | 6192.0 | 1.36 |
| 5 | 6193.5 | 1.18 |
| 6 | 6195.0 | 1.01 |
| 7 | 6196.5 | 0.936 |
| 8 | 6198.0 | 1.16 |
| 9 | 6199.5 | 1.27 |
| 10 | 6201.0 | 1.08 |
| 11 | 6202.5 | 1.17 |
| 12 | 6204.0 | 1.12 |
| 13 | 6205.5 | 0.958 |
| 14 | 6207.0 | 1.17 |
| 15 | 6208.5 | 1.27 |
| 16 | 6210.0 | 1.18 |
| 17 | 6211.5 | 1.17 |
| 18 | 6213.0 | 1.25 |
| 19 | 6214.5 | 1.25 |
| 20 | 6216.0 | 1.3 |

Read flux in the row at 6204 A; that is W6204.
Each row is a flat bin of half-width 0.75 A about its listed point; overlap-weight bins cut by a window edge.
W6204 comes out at 1.12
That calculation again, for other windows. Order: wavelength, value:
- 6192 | 1.36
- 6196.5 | 0.936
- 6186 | 1.13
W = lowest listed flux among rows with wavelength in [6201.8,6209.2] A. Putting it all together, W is 0.958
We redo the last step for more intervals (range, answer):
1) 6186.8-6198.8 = 0.905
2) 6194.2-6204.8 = 0.936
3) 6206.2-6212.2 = 1.17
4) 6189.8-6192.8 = 1.05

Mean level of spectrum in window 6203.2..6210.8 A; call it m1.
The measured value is 1.14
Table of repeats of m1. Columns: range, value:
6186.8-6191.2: 1.09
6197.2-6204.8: 1.16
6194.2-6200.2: 1.09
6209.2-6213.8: 1.2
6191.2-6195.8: 1.18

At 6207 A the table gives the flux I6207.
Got 1.17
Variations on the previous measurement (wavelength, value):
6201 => 1.08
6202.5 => 1.17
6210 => 1.18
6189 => 1.31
